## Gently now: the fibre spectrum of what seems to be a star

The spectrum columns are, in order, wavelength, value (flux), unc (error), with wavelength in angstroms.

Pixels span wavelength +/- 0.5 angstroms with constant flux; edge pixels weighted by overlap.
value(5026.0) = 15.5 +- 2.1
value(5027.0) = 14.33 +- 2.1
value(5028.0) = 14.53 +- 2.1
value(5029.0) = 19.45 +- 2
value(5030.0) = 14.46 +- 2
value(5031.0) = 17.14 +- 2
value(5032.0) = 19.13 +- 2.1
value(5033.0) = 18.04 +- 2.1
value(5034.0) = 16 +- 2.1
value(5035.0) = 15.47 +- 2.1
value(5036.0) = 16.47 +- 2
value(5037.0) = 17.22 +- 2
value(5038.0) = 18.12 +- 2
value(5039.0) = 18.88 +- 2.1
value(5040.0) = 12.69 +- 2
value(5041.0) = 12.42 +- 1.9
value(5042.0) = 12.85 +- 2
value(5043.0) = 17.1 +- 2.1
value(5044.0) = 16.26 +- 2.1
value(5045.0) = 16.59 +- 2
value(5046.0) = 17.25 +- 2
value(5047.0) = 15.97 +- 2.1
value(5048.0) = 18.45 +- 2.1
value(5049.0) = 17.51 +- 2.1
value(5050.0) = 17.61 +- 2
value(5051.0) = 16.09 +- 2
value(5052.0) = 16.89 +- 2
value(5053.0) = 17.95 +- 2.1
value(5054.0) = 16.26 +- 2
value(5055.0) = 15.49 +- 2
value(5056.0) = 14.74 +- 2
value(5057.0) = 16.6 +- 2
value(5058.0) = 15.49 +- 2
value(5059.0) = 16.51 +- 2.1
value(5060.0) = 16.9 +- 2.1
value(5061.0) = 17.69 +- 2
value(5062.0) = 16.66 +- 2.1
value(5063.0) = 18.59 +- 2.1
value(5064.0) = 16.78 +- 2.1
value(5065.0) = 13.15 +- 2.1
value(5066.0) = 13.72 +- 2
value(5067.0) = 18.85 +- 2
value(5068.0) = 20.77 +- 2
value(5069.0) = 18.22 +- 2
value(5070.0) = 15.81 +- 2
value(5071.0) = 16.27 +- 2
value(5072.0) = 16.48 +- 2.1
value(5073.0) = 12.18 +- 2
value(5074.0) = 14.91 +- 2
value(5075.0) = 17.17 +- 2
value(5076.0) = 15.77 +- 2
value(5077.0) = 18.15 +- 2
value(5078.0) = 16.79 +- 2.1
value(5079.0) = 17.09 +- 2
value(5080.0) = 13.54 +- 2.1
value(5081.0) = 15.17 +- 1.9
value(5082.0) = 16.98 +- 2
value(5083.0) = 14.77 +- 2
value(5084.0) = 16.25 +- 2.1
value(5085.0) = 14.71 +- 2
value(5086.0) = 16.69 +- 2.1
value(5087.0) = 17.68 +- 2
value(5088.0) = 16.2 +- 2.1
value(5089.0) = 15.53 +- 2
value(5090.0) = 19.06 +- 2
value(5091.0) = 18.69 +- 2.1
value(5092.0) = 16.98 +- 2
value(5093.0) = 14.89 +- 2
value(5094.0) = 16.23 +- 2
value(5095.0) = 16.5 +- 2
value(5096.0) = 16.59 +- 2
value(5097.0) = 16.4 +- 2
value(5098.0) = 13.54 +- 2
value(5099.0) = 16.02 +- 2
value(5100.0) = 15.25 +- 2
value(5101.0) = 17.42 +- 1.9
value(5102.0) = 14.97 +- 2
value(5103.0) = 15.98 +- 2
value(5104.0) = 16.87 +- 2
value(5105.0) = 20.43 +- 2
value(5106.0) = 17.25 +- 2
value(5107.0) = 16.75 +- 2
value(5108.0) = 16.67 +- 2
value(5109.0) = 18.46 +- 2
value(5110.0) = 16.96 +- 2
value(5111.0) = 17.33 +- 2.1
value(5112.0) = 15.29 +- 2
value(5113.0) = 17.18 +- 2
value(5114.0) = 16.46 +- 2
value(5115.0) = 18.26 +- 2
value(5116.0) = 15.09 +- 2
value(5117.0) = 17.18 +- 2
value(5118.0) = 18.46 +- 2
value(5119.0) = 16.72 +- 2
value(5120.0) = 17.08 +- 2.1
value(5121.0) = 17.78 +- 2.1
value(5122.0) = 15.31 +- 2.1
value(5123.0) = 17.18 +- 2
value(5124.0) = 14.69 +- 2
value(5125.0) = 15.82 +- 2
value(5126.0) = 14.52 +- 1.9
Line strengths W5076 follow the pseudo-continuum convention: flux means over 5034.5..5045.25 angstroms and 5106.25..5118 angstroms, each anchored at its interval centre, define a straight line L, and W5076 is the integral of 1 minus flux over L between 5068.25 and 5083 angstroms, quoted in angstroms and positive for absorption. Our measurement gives 0.3 angstroms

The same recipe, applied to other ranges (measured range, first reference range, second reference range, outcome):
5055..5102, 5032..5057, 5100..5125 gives 0.96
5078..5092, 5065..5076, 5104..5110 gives 0.40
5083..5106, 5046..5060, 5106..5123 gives 0.51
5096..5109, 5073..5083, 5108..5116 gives 0.11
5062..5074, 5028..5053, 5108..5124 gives 0.22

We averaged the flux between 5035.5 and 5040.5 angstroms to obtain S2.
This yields 16.7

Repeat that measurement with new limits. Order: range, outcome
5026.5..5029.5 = 16.1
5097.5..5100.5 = 14.9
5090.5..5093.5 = 16.9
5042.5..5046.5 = 16.8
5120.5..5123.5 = 16.8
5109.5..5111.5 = 17.1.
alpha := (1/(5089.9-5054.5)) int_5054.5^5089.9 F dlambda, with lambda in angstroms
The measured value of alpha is 16.3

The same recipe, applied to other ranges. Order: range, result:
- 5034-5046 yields 15.9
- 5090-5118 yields 16.7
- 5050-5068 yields 16.5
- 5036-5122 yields 16.5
